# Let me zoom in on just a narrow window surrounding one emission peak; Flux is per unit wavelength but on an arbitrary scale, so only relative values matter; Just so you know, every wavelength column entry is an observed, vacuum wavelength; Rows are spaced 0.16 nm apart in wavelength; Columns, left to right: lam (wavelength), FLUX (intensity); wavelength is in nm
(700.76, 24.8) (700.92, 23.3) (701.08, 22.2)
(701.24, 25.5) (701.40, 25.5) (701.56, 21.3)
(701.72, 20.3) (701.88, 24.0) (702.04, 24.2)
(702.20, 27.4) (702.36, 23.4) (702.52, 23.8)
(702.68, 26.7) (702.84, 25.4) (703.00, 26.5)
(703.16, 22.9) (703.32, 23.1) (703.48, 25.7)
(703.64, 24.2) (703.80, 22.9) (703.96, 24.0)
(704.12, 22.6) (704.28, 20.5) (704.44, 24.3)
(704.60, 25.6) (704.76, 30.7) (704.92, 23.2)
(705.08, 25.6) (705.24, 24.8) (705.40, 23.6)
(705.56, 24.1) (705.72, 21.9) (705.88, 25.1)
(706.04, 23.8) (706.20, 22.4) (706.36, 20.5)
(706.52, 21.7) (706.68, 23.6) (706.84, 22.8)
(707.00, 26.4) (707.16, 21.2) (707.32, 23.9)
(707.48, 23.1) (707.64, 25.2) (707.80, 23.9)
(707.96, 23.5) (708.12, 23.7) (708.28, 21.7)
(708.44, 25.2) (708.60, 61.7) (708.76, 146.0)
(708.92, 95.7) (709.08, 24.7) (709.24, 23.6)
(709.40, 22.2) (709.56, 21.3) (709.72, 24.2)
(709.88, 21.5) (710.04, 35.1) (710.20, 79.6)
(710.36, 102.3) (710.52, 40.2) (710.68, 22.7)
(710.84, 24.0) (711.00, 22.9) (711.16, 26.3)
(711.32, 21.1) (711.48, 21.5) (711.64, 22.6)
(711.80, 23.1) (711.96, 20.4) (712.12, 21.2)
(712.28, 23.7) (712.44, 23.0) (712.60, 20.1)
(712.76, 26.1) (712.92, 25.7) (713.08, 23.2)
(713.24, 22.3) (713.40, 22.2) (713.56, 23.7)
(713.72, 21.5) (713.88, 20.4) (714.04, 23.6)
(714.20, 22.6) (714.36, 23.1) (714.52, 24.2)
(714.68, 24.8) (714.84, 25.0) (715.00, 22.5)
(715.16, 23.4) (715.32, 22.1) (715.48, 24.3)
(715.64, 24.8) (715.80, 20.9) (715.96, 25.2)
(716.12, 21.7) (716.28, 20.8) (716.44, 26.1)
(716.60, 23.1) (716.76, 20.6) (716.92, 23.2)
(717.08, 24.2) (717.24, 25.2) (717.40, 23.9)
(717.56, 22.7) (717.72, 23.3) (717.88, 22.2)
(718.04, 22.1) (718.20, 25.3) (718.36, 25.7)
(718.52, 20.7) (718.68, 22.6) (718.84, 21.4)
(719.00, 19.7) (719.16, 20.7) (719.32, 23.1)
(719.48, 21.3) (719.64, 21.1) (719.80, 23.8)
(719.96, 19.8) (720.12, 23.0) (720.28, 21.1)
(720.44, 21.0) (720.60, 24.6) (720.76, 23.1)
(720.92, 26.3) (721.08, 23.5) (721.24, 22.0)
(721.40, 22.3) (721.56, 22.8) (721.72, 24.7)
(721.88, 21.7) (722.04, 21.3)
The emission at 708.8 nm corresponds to [S II]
